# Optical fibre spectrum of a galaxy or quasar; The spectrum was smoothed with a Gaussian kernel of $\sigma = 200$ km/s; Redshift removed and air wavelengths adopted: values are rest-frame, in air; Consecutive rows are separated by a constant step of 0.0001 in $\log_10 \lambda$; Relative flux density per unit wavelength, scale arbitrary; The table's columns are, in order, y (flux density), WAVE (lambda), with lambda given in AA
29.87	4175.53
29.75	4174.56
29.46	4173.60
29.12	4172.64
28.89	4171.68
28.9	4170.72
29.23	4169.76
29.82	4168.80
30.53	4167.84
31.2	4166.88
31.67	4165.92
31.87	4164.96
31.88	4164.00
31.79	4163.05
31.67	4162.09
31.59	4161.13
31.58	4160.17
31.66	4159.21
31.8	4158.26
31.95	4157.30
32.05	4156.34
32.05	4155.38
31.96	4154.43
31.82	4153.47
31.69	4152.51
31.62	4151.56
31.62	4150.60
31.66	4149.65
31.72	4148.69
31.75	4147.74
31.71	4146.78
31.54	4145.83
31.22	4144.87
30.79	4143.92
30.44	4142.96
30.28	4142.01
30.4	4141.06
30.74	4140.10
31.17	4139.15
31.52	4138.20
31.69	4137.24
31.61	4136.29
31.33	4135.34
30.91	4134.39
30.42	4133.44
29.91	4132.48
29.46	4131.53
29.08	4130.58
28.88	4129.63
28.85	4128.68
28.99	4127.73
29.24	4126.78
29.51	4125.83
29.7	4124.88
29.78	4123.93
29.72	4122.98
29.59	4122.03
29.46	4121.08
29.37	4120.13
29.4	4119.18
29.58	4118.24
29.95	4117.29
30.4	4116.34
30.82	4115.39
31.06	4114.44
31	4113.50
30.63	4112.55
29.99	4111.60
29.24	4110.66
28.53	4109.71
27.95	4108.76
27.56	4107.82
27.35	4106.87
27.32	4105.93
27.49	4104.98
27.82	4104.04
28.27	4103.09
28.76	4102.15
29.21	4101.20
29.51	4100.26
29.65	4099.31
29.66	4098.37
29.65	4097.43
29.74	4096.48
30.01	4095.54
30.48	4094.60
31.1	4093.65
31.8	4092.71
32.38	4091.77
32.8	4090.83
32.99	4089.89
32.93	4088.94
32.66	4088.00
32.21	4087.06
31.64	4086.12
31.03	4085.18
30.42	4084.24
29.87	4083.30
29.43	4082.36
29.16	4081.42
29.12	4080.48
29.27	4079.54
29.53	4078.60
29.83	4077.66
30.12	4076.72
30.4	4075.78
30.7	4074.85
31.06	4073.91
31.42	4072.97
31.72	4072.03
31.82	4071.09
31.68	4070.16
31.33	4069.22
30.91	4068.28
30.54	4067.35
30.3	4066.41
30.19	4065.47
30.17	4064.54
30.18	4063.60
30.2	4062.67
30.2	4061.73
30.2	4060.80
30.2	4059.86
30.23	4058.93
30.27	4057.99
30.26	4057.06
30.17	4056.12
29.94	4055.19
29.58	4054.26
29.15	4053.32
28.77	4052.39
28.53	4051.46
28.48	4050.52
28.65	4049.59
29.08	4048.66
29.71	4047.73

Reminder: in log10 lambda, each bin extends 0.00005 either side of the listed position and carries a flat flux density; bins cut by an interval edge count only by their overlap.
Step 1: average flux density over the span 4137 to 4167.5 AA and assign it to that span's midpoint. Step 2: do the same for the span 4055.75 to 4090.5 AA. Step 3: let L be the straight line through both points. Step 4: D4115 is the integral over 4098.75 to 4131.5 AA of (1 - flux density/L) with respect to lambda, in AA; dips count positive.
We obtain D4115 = 2.0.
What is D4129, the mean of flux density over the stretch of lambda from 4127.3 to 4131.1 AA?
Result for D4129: 29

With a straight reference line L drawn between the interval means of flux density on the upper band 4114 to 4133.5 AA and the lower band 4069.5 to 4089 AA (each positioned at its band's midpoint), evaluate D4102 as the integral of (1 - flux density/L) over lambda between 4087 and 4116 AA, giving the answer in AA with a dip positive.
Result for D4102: 0.2 AA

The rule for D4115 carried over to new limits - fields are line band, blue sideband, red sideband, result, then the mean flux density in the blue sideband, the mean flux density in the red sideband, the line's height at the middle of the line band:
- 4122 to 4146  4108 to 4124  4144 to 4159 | 0.4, 29.8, 31.7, 30.8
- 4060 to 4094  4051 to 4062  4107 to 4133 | -1.3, 29.8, 29.5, 29.7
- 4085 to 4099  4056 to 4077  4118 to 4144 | -0.5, 30.6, 30.1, 30.4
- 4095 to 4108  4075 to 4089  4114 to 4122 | 0.6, 30.5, 30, 30.2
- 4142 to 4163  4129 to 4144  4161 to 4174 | -0.7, 30.5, 30.5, 30.5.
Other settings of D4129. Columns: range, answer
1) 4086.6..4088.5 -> 32.5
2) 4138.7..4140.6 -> 30.9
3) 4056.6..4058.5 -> 30.2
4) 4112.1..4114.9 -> 30.9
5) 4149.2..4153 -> 31.7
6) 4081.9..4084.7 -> 29.9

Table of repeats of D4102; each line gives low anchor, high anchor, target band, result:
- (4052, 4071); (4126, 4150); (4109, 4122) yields 0.3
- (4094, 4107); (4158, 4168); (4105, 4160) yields 0.0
